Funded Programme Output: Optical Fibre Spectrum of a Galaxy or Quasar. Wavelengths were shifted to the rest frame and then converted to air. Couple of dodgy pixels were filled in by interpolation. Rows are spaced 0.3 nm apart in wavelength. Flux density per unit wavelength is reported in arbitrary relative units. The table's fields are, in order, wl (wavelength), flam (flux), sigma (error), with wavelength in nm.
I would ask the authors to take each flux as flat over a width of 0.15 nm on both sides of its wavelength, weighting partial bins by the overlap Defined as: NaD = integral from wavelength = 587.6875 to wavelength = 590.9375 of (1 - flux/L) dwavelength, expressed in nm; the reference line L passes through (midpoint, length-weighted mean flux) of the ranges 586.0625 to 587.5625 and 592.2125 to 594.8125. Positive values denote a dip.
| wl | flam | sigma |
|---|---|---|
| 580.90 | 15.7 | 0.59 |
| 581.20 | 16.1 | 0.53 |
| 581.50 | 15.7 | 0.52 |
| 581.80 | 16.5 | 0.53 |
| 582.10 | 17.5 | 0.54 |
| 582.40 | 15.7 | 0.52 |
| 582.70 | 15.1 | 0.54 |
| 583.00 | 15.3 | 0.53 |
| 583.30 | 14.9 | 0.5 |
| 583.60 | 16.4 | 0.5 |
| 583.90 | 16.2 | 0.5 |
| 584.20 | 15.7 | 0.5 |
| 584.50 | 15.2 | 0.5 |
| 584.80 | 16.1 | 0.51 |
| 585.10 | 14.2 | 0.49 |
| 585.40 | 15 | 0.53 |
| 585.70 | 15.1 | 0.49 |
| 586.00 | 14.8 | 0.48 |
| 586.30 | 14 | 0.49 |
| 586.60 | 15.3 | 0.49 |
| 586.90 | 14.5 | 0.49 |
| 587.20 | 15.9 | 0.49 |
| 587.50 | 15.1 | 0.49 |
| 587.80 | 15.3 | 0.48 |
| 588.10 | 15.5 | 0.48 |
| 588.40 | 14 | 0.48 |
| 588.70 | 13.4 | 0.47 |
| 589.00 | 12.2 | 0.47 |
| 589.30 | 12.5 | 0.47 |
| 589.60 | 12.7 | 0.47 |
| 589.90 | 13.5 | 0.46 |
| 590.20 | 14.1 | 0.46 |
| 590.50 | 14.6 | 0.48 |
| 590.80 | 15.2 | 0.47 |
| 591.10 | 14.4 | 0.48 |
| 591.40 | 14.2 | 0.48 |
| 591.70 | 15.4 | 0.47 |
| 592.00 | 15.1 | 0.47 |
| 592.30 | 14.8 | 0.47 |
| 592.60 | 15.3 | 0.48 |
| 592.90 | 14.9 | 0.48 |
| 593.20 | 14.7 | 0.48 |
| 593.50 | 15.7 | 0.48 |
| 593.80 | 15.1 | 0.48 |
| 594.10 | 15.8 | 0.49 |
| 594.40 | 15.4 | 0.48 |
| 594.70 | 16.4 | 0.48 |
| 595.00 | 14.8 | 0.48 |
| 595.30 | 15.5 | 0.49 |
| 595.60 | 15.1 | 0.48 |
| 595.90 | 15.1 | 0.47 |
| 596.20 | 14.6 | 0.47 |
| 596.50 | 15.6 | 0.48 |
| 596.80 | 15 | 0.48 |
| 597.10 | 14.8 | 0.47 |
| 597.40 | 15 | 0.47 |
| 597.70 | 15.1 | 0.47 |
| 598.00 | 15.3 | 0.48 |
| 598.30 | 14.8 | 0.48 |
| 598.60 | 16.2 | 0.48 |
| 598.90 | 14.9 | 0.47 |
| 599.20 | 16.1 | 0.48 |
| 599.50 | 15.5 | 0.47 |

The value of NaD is 0.26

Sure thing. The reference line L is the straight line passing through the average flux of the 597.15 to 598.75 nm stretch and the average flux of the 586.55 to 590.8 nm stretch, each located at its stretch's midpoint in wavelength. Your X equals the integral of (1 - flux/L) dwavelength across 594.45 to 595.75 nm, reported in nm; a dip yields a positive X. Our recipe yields -0.05 nm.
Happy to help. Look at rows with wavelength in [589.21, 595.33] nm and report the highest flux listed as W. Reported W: 16.4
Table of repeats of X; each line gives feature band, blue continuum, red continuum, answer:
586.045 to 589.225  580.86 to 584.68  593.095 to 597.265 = 0.23 nm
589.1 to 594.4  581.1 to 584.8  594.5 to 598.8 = 0.30 nm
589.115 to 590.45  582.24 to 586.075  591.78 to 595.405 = 0.18 nm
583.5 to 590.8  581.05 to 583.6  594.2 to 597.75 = 0.47 nm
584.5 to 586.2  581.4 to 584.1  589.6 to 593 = 0.05 nm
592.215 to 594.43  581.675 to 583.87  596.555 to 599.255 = 0.03 nm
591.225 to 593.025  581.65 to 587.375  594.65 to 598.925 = 0.04 nm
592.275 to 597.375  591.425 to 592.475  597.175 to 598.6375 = -0.04 nm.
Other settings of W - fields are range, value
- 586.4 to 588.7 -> 15.9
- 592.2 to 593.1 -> 15.3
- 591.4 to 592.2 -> 15.4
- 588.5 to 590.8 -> 15.2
